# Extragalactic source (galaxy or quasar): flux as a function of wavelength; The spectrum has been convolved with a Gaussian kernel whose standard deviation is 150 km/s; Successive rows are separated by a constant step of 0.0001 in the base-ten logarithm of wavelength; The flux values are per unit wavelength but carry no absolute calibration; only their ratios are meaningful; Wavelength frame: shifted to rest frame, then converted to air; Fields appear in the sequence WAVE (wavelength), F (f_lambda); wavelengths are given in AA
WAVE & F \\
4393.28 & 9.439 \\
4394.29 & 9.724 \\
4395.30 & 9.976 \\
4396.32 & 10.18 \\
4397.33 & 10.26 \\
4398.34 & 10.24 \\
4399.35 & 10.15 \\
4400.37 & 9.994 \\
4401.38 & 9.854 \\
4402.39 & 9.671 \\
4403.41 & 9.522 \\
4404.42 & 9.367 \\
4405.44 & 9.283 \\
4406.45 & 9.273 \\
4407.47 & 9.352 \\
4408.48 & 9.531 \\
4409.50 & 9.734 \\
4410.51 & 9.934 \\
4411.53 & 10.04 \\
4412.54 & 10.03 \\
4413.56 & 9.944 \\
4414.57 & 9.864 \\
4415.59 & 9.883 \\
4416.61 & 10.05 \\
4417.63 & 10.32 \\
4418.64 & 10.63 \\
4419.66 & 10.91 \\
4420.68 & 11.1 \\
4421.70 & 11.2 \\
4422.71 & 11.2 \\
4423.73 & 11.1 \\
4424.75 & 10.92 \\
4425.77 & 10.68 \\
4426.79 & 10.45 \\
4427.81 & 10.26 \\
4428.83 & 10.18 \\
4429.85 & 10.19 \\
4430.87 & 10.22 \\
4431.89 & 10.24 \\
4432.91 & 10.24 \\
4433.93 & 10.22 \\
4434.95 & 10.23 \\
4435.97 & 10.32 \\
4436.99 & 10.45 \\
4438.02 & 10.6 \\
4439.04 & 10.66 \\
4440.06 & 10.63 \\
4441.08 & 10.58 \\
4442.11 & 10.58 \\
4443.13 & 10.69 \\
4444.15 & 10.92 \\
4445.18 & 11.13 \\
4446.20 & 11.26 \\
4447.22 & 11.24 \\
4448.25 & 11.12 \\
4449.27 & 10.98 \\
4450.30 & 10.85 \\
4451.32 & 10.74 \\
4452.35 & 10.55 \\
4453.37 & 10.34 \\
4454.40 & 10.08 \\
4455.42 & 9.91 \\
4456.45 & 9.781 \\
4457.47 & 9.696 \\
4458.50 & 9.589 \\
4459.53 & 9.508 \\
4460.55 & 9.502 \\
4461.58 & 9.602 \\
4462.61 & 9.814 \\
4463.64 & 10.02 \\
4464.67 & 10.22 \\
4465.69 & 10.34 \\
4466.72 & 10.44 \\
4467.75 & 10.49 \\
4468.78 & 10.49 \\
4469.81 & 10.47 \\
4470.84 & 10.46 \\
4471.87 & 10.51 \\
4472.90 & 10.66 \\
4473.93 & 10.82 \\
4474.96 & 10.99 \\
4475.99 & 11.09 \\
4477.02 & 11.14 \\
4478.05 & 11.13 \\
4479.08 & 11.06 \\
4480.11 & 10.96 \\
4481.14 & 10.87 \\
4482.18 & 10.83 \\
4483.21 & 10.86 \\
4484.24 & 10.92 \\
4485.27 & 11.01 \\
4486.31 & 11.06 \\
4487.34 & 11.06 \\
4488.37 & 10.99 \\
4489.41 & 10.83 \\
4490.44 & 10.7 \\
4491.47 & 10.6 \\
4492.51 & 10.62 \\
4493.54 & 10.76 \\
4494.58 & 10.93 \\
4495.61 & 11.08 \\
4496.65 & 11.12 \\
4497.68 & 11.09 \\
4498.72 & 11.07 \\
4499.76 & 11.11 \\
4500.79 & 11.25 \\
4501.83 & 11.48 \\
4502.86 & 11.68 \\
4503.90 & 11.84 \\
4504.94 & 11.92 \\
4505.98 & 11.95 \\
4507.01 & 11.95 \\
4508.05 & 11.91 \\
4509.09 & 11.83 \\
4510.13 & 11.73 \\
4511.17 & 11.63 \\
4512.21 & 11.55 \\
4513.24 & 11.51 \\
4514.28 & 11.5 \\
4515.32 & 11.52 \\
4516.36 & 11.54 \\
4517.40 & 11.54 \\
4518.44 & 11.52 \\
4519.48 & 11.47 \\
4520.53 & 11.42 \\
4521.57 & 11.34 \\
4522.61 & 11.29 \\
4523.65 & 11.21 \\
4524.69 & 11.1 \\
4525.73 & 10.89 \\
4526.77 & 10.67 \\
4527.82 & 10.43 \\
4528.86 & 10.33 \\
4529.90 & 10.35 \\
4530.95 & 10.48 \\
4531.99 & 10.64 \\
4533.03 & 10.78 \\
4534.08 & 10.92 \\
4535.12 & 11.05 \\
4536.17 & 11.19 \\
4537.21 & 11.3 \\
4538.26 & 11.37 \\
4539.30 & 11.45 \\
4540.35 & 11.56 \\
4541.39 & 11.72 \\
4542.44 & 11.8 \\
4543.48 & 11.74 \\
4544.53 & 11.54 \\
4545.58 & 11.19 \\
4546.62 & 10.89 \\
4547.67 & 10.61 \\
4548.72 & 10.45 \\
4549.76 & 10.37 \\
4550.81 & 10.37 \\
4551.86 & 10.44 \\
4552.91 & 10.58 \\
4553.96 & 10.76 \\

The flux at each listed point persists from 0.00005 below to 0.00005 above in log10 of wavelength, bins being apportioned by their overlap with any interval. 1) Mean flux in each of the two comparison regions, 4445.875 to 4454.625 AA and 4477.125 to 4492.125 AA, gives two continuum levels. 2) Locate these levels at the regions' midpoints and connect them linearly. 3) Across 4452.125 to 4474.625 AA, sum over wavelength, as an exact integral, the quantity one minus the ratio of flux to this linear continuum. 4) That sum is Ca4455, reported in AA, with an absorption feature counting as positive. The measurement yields 1.5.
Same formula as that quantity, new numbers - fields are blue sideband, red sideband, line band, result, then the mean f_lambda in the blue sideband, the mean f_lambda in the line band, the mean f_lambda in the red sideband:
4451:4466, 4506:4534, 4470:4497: -1.02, 9.97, 10.9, 11.2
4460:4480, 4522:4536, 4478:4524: -2.68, 10.5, 11.3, 10.8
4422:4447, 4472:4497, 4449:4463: 0.88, 10.6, 10.1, 10.9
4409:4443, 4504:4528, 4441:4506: 1.43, 10.4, 10.7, 11.5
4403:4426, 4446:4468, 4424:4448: -0.84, 10.2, 10.6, 10.3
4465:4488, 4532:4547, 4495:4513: -0.84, 10.8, 11.5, 11.3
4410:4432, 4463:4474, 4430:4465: 0.20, 10.4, 10.4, 10.4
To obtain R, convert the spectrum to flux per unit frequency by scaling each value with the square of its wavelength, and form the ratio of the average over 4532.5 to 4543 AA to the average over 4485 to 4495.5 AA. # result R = 1.06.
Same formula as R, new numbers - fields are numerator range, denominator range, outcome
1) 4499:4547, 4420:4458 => 1.11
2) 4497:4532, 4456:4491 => 1.09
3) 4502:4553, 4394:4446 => 1.15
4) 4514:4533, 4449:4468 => 1.13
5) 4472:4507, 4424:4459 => 1.08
